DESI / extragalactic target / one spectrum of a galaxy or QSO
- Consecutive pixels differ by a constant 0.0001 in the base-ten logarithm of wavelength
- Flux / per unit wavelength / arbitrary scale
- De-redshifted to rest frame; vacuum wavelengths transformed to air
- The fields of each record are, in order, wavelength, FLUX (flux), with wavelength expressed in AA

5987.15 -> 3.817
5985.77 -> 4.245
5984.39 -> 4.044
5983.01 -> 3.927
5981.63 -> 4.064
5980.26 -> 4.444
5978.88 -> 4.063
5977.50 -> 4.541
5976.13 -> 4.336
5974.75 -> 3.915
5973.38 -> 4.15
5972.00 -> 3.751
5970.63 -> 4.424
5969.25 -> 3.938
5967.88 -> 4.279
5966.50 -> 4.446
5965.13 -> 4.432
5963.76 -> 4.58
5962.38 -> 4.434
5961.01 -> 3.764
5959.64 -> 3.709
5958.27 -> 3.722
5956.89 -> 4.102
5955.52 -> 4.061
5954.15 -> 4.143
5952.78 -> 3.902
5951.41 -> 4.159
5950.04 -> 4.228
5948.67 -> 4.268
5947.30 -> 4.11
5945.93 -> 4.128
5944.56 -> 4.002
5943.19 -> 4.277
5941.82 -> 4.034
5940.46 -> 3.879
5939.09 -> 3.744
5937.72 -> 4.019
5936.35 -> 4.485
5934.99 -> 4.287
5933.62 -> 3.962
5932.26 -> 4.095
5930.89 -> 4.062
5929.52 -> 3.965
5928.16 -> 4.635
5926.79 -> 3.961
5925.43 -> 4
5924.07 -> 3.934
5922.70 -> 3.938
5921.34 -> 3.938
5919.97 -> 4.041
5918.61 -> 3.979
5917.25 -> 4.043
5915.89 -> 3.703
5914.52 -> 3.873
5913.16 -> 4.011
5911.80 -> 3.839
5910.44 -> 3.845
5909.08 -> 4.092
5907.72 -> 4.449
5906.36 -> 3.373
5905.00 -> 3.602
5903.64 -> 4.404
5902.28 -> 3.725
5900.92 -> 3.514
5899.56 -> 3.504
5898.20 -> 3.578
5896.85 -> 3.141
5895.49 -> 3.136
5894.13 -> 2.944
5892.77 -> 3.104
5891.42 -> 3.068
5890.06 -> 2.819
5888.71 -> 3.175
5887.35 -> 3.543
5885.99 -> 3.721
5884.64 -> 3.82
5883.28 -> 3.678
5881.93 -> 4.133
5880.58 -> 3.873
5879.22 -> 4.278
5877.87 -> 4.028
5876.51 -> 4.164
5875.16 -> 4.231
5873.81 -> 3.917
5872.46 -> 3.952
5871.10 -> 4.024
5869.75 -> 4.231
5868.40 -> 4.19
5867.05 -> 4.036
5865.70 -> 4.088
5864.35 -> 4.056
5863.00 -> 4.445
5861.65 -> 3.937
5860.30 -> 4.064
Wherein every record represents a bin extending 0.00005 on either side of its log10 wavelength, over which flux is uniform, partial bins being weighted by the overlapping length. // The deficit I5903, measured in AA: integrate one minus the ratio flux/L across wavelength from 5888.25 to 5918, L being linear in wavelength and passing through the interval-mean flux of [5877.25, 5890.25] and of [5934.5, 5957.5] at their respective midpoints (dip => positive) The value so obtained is 2.0 AA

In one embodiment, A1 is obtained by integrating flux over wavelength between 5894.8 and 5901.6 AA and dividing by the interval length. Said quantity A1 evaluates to 3.37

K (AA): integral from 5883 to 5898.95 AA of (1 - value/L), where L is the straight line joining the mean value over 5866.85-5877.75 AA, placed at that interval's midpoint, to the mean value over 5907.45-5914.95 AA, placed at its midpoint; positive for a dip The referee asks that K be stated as 2.9 AA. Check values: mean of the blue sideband 4.09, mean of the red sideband 4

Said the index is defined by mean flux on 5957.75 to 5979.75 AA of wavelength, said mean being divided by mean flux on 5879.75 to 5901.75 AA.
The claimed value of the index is 1.2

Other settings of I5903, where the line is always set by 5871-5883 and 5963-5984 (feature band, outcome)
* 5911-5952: 0.9 AA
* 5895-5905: 1.3 AA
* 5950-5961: 0.6 AA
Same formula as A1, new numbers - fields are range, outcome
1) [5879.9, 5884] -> 3.89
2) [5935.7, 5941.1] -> 4.02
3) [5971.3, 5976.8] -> 4.04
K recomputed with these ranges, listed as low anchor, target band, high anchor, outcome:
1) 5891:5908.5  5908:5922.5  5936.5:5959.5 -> -1.0 AA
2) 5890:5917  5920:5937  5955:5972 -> -1.2 AA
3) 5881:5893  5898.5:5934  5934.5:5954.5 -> -1.3 AA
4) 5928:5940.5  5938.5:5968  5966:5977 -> 0.2 AA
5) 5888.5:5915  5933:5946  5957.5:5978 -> -0.6 AA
